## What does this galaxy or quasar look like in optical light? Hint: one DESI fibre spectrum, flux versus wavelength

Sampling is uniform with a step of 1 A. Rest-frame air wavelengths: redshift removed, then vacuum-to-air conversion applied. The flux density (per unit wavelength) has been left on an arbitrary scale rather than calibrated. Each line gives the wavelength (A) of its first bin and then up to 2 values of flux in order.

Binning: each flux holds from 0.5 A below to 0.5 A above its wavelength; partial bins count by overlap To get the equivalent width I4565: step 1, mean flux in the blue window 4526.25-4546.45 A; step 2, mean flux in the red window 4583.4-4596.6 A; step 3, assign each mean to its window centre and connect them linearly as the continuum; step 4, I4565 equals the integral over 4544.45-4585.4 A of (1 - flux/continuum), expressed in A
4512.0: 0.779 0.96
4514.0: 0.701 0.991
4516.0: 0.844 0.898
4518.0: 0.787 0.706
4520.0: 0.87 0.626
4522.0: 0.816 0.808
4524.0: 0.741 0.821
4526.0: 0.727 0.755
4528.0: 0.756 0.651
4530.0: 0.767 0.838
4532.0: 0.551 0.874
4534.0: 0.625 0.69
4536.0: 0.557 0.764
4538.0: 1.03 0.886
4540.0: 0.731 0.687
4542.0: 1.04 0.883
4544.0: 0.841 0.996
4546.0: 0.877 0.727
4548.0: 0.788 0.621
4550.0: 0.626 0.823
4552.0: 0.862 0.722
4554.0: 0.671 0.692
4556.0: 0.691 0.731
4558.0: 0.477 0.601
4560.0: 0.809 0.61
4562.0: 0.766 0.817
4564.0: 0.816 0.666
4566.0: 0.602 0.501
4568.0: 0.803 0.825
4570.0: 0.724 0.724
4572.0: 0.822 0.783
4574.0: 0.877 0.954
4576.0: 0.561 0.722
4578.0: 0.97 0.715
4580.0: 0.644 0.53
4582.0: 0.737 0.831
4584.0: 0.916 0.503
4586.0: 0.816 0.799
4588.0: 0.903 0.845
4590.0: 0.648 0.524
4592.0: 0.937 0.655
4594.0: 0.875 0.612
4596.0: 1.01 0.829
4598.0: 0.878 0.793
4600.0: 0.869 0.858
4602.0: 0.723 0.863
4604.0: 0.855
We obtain 2.4 A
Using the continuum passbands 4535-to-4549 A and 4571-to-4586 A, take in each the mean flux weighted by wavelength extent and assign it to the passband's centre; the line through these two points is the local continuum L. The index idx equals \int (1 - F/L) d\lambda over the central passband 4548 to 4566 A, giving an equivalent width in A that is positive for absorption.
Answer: 2.0 A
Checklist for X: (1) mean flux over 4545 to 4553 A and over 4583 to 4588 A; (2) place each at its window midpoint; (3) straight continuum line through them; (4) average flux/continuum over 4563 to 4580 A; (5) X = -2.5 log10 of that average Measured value 0.04 mag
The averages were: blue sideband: 0.773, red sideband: 0.78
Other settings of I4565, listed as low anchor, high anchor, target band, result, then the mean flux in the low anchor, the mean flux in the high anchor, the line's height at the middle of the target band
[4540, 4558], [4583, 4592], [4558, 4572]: 1.1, 0.771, 0.76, 0.766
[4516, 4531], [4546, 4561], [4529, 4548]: -1.5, 0.771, 0.706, 0.738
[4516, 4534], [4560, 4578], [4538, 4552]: -1.2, 0.763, 0.748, 0.756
